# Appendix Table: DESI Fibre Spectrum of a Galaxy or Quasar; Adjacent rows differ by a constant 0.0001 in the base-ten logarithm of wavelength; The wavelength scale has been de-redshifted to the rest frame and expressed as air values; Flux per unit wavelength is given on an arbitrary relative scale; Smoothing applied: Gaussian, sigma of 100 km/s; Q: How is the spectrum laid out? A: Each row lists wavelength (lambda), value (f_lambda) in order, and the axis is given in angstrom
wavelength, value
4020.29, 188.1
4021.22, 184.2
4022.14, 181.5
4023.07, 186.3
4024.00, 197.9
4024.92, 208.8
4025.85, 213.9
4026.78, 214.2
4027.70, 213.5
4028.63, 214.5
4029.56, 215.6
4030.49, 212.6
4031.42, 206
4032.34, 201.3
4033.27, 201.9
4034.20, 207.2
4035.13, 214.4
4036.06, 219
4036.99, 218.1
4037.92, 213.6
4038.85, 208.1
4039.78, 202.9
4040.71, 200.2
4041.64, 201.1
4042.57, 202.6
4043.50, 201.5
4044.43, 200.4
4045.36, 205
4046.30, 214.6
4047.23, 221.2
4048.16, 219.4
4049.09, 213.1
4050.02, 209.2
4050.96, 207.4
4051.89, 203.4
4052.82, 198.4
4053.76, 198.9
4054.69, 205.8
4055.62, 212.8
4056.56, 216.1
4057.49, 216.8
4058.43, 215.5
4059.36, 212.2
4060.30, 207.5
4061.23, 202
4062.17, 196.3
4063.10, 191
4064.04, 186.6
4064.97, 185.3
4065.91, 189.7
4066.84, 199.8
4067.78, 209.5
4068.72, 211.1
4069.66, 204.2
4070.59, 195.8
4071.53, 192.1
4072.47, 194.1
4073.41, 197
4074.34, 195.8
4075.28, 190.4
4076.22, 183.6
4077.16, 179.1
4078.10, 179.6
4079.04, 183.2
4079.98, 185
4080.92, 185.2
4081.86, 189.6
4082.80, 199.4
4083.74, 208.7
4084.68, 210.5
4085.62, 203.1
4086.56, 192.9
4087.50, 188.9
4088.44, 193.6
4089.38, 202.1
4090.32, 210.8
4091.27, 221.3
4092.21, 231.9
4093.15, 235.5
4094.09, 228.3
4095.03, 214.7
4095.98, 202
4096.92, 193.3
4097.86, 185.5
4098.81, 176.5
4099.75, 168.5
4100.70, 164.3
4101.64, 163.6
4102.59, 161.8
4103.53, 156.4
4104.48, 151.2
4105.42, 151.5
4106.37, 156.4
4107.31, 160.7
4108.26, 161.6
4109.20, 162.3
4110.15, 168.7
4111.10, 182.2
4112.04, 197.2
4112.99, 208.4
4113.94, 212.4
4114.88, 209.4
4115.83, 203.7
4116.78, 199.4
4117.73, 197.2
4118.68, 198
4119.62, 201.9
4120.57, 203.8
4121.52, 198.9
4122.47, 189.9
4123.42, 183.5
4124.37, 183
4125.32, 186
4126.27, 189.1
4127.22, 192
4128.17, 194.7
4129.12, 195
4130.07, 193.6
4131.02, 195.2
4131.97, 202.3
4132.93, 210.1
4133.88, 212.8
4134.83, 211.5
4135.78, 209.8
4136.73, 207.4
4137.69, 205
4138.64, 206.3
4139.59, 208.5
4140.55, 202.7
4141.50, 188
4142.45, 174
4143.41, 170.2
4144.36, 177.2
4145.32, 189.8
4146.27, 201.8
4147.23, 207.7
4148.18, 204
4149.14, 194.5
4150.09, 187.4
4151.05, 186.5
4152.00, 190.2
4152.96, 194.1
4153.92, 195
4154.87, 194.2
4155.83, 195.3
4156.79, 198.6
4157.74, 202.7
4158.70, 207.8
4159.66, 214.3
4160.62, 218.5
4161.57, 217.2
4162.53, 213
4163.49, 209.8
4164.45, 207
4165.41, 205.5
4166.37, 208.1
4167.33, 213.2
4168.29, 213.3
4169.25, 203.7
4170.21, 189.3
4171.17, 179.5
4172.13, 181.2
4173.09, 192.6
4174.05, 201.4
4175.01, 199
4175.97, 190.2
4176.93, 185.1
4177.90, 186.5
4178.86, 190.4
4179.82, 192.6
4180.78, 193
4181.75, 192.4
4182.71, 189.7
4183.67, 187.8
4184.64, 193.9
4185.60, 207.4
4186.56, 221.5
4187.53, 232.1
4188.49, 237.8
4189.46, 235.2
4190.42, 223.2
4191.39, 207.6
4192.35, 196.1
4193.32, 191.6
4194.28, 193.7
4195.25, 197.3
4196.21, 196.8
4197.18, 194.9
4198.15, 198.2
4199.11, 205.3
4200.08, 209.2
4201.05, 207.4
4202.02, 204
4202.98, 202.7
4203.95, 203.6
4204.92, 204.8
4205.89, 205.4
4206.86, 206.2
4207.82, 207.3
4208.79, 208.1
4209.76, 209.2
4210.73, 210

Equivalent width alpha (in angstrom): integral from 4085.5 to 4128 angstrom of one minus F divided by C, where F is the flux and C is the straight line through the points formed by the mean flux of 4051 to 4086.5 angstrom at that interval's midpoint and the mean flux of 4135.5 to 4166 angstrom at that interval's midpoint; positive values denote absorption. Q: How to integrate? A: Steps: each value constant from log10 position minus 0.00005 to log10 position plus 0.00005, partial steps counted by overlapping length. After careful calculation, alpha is 1.94 angstrom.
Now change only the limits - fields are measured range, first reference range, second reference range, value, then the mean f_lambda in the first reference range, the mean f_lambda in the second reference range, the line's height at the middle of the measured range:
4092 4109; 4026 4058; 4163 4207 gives 2.14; 209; 202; 206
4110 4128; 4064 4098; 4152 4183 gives 0.34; 199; 199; 199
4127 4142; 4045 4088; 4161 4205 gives -0.07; 200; 202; 201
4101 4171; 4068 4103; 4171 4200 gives 1.41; 195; 200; 198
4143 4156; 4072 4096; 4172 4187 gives 0.28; 200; 194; 196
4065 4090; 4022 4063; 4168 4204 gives 1.36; 208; 201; 206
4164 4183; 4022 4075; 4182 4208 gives 0.93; 205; 206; 206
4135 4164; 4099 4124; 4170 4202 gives -1.26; 181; 200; 191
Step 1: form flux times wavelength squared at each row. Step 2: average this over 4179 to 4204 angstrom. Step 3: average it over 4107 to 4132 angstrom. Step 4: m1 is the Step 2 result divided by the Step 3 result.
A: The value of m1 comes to 1.1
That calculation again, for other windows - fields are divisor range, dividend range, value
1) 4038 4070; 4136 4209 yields 1.04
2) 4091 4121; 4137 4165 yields 1.08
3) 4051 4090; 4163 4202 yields 1.07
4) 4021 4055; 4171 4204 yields 1.05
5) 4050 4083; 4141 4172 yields 1.05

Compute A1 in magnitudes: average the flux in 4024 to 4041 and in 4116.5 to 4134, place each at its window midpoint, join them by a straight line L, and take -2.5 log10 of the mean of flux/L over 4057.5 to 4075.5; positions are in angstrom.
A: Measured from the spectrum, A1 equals 0.03 mag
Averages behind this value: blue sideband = 210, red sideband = 196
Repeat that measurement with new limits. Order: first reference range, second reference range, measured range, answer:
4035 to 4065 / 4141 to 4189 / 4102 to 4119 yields 0.13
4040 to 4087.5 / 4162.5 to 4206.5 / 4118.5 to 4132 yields 0.04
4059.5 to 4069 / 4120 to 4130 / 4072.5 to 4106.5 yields 0.03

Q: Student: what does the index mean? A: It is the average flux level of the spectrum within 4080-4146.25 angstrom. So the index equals 193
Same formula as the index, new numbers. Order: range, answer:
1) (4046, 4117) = 195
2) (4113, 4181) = 198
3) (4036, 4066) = 206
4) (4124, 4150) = 197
